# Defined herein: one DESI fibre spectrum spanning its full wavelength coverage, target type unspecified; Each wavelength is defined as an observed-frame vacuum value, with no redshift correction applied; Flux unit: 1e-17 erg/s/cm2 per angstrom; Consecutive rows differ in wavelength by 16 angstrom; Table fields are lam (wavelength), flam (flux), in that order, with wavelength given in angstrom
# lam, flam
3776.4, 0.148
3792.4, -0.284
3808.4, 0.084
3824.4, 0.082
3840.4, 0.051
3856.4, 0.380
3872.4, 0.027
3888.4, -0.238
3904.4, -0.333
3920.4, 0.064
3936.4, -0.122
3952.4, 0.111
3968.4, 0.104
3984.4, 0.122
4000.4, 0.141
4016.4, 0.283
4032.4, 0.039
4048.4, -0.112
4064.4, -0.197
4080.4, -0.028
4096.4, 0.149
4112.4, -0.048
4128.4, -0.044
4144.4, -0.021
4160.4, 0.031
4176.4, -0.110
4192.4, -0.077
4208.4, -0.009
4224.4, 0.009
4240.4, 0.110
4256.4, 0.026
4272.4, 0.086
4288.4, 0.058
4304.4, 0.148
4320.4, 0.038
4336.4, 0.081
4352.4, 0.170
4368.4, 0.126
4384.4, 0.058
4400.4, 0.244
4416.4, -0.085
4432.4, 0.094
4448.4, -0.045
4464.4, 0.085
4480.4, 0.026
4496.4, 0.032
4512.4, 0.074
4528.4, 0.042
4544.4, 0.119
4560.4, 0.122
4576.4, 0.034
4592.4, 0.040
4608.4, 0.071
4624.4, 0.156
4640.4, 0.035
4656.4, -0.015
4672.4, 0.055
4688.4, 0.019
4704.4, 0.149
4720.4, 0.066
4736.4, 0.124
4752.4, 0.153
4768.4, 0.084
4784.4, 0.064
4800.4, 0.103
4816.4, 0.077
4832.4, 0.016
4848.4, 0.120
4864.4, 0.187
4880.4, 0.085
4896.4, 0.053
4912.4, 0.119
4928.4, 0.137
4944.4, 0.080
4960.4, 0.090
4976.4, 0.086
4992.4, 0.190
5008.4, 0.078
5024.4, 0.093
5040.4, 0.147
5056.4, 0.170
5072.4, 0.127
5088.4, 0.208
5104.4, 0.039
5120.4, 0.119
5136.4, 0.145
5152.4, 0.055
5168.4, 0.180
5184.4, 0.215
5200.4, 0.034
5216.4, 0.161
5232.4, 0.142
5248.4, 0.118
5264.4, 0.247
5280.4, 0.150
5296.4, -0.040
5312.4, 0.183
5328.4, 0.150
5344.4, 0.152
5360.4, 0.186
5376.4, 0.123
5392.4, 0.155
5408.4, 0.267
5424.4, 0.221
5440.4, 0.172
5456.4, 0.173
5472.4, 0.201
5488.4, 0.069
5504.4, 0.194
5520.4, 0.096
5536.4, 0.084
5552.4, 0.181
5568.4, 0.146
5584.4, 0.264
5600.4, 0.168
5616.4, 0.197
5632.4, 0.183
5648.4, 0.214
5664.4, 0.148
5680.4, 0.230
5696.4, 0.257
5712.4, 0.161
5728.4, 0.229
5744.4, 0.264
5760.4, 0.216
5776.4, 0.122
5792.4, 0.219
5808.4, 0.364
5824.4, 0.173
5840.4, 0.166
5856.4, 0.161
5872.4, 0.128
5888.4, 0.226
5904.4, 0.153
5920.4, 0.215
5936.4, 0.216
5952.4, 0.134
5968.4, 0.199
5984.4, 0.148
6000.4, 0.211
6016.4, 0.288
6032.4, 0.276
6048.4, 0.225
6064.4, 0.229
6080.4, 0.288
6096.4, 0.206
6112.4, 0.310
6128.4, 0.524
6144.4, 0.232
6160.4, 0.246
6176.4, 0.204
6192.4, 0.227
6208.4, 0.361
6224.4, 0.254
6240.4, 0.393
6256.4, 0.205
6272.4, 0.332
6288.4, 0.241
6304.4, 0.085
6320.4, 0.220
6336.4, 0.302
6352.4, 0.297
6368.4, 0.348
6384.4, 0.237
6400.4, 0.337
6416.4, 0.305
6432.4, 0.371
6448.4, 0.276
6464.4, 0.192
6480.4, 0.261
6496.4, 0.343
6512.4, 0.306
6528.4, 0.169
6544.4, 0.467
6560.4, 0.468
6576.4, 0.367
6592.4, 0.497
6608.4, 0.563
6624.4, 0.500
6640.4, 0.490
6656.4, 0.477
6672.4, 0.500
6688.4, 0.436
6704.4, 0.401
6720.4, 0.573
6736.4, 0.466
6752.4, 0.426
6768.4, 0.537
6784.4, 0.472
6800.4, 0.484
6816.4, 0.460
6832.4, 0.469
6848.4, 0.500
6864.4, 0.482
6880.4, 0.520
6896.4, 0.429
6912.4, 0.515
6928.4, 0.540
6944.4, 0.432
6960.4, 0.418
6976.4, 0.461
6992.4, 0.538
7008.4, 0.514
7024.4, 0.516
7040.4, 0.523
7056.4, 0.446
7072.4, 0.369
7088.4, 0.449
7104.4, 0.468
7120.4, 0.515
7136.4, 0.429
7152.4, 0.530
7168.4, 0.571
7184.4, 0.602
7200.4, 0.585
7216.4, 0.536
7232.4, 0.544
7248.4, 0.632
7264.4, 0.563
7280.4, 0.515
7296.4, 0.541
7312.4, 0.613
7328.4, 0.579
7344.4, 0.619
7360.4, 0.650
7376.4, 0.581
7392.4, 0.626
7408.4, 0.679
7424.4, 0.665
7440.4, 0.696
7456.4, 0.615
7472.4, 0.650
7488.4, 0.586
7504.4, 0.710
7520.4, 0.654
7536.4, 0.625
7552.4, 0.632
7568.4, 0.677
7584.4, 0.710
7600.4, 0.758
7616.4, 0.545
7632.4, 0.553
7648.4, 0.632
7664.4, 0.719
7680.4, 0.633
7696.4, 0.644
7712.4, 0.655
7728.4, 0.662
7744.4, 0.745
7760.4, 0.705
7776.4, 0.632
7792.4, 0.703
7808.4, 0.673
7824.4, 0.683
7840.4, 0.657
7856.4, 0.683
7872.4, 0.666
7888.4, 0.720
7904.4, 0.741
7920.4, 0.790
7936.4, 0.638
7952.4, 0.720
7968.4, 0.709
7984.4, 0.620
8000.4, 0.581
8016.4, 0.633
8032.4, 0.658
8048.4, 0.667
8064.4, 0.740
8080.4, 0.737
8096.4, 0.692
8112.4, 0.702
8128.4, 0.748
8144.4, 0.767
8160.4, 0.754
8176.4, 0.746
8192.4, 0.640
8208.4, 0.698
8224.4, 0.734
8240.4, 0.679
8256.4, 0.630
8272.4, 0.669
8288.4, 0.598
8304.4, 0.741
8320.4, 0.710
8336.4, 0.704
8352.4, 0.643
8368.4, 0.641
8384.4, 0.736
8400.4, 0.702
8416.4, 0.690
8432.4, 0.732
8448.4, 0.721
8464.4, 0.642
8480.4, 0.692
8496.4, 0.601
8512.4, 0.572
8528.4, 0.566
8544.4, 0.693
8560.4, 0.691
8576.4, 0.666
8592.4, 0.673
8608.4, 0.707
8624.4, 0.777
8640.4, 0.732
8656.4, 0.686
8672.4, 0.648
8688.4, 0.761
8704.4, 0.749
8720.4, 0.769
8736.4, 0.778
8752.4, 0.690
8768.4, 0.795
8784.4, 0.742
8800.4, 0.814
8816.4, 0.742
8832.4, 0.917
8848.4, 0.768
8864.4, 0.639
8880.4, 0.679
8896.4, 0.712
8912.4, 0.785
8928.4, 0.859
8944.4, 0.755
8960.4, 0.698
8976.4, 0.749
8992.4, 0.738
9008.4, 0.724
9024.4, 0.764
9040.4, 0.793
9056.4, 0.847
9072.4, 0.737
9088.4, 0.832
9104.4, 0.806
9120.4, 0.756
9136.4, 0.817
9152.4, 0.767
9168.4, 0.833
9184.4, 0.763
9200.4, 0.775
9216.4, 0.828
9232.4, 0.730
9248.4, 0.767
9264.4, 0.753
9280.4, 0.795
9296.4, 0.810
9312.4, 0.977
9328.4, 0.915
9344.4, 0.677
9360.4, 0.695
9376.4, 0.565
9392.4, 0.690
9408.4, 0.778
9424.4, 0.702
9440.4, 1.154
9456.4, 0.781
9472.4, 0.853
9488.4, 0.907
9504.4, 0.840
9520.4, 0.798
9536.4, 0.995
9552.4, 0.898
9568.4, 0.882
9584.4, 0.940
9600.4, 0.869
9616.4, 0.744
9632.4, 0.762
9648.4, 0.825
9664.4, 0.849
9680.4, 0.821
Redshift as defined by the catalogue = 0.644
